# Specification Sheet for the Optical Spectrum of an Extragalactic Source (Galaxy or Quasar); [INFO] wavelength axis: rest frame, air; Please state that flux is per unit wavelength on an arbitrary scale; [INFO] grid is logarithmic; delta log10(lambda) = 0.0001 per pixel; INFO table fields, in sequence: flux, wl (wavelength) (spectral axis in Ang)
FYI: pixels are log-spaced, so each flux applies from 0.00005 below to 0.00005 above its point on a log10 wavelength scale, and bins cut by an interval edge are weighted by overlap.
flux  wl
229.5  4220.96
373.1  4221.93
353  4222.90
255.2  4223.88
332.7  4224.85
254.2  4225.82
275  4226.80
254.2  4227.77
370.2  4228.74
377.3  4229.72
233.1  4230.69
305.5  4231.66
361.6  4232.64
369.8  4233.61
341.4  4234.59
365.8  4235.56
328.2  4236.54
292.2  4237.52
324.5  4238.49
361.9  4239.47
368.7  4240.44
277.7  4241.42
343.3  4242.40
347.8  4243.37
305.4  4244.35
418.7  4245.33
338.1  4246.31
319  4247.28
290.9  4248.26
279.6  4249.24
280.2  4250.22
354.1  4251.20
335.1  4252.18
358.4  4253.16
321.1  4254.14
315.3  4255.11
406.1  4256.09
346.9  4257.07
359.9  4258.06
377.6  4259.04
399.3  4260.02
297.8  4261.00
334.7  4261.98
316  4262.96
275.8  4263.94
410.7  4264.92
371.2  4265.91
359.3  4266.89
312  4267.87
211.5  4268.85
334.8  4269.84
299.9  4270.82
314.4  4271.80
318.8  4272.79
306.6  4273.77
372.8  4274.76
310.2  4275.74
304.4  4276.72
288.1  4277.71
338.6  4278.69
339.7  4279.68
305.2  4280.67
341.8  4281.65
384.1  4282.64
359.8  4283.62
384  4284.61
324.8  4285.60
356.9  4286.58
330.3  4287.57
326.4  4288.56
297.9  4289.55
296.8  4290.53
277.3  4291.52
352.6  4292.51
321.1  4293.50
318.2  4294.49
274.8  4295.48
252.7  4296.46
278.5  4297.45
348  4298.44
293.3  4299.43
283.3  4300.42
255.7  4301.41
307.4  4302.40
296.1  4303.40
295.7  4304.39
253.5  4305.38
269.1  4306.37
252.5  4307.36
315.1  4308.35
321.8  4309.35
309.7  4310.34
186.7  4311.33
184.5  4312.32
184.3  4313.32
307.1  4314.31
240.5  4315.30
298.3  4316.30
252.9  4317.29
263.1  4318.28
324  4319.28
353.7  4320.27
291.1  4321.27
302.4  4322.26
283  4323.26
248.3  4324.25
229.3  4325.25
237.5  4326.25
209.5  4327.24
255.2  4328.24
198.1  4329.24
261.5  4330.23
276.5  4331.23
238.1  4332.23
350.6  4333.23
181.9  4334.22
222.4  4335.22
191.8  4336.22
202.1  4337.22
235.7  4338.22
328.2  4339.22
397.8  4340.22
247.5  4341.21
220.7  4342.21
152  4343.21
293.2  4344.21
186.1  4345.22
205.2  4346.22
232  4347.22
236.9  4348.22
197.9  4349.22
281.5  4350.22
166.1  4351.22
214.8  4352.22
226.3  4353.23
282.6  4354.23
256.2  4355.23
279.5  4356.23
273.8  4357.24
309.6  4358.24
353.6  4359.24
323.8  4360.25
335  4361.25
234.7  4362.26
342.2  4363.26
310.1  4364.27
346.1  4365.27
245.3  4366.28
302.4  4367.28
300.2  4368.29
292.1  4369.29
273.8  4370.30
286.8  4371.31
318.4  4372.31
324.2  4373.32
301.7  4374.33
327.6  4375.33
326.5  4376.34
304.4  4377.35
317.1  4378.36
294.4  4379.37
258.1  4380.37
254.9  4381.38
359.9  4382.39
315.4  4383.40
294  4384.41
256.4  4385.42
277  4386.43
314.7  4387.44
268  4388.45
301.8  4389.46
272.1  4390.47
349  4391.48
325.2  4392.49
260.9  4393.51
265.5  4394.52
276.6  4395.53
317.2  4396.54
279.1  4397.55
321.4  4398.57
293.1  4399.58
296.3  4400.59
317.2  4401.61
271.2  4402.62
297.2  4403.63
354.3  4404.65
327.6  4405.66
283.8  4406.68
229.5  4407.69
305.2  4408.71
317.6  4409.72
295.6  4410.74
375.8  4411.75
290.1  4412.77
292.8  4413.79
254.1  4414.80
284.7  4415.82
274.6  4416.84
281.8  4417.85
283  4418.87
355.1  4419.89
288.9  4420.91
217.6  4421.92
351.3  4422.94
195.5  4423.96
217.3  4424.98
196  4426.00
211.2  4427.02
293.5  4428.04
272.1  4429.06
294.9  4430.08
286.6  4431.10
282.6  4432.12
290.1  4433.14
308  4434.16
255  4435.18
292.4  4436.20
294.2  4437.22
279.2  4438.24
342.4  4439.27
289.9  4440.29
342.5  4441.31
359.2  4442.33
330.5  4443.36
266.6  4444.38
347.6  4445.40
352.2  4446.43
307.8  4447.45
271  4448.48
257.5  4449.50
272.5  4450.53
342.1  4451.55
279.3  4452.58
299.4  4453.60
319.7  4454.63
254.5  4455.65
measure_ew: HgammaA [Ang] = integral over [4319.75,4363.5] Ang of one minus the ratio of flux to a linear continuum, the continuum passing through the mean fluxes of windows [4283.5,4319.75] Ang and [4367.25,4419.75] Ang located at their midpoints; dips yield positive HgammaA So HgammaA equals 5.4 Ang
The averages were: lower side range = 291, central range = 257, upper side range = 298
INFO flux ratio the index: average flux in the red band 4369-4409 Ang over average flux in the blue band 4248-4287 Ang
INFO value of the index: 0.89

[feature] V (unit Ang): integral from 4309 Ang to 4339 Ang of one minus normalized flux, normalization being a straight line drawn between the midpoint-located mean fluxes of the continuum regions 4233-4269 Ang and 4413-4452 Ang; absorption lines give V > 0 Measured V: 5.88 Ang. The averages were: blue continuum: 337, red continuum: 288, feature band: 255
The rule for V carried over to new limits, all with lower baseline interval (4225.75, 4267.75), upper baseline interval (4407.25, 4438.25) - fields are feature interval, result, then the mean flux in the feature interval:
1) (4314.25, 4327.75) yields 1.64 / 273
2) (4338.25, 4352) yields 2.83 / 241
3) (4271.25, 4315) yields 2.32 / 303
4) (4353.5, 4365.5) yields -0.10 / 302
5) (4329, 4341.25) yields 1.94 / 258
